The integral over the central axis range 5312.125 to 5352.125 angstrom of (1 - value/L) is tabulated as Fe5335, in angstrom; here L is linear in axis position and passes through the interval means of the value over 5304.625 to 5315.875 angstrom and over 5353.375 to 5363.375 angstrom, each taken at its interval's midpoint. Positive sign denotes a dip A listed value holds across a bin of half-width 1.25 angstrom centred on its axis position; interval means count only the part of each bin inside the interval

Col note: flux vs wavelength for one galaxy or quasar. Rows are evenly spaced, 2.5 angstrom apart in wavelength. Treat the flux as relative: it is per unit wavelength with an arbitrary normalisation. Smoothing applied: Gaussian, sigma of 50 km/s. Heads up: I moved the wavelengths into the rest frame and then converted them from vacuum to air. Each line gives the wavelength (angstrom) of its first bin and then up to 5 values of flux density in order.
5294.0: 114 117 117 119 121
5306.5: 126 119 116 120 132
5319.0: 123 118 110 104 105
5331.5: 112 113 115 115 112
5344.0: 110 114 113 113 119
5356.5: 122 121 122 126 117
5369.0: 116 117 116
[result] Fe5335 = 2.25 angstrom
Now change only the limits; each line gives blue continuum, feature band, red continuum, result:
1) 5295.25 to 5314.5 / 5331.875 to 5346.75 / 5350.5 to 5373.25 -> 0.78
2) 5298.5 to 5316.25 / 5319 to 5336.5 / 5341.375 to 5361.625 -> 1.02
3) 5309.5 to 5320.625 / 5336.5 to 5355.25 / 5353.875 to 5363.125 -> 1.22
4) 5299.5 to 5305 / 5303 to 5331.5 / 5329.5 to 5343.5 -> -0.18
